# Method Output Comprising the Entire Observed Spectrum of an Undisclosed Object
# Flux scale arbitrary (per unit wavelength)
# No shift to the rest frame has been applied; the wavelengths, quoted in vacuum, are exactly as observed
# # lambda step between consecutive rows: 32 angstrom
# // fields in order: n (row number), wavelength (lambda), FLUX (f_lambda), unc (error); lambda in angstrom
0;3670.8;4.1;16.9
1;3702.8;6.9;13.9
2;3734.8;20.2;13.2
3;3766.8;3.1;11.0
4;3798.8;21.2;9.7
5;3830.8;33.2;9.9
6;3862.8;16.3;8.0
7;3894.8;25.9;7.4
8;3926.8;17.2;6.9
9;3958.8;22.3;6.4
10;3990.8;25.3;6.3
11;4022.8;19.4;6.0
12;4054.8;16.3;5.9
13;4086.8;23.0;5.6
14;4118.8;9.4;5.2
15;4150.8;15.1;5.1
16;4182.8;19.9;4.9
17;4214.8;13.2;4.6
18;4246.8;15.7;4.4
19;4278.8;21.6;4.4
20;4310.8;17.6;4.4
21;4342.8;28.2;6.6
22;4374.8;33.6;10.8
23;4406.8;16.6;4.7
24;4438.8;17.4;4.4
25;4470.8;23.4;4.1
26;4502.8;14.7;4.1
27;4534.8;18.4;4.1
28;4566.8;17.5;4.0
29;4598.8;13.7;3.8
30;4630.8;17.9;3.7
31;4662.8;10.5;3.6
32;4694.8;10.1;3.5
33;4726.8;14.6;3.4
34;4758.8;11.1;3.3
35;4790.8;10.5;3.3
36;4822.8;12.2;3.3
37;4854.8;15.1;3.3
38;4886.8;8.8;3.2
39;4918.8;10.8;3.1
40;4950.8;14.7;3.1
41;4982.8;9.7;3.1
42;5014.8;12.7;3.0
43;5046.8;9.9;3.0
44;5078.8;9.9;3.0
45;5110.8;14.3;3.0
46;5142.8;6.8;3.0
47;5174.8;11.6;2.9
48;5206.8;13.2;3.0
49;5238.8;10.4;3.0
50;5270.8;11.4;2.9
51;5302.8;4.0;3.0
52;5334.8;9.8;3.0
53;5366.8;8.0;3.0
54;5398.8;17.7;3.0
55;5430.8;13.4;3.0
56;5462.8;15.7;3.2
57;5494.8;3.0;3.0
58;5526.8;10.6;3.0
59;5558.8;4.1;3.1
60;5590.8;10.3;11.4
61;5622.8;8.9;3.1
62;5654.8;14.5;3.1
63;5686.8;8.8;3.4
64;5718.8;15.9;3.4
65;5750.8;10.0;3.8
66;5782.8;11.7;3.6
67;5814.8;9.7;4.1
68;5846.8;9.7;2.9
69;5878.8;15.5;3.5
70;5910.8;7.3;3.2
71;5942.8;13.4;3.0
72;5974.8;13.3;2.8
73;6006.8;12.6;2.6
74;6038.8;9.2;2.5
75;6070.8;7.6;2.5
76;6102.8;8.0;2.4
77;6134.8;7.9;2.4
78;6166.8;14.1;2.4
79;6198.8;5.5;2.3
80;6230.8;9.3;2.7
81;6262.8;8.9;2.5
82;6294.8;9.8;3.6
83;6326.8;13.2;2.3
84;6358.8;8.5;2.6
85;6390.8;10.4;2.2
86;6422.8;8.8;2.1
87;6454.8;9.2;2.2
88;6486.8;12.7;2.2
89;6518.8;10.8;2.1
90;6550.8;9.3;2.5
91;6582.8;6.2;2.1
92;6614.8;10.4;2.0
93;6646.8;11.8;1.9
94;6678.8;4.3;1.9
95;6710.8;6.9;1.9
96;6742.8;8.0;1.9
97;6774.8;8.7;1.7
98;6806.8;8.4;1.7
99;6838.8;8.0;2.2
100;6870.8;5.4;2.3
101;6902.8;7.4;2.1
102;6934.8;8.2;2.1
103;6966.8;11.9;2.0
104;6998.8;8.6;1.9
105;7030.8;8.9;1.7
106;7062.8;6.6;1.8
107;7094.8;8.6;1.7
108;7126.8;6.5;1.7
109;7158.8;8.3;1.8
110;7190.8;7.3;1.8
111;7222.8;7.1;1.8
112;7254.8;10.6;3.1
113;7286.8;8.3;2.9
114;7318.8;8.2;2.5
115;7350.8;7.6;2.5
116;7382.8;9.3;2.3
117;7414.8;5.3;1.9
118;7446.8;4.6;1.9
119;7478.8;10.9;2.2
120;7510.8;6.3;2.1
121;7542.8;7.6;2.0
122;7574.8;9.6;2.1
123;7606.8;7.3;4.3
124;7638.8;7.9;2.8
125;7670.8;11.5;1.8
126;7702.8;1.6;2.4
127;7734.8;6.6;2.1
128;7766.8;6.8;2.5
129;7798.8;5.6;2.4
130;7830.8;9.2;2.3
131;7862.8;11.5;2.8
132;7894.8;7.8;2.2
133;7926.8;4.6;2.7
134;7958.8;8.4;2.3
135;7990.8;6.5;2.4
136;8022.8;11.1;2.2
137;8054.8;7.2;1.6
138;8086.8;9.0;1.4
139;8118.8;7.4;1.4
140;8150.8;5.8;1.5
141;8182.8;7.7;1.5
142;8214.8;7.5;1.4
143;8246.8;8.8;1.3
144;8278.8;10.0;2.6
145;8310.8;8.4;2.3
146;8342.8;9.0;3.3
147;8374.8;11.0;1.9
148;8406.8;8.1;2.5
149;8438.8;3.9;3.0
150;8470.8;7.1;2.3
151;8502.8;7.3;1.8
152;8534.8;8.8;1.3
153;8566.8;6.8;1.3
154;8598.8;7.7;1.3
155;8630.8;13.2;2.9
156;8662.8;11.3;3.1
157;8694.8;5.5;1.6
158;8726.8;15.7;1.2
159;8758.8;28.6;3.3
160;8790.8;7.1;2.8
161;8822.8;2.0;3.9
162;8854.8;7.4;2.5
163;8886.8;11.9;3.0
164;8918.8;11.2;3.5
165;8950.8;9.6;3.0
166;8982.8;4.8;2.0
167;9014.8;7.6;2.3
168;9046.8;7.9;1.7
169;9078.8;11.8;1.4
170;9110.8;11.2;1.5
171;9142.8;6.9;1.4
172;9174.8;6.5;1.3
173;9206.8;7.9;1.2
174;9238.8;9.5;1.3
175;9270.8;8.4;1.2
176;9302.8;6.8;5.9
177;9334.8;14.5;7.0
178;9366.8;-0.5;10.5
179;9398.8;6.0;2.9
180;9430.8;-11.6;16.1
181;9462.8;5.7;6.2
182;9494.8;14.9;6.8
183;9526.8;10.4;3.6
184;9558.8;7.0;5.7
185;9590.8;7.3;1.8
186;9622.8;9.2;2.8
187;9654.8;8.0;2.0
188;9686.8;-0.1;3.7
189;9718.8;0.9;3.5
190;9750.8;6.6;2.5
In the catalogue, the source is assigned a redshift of 1.35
